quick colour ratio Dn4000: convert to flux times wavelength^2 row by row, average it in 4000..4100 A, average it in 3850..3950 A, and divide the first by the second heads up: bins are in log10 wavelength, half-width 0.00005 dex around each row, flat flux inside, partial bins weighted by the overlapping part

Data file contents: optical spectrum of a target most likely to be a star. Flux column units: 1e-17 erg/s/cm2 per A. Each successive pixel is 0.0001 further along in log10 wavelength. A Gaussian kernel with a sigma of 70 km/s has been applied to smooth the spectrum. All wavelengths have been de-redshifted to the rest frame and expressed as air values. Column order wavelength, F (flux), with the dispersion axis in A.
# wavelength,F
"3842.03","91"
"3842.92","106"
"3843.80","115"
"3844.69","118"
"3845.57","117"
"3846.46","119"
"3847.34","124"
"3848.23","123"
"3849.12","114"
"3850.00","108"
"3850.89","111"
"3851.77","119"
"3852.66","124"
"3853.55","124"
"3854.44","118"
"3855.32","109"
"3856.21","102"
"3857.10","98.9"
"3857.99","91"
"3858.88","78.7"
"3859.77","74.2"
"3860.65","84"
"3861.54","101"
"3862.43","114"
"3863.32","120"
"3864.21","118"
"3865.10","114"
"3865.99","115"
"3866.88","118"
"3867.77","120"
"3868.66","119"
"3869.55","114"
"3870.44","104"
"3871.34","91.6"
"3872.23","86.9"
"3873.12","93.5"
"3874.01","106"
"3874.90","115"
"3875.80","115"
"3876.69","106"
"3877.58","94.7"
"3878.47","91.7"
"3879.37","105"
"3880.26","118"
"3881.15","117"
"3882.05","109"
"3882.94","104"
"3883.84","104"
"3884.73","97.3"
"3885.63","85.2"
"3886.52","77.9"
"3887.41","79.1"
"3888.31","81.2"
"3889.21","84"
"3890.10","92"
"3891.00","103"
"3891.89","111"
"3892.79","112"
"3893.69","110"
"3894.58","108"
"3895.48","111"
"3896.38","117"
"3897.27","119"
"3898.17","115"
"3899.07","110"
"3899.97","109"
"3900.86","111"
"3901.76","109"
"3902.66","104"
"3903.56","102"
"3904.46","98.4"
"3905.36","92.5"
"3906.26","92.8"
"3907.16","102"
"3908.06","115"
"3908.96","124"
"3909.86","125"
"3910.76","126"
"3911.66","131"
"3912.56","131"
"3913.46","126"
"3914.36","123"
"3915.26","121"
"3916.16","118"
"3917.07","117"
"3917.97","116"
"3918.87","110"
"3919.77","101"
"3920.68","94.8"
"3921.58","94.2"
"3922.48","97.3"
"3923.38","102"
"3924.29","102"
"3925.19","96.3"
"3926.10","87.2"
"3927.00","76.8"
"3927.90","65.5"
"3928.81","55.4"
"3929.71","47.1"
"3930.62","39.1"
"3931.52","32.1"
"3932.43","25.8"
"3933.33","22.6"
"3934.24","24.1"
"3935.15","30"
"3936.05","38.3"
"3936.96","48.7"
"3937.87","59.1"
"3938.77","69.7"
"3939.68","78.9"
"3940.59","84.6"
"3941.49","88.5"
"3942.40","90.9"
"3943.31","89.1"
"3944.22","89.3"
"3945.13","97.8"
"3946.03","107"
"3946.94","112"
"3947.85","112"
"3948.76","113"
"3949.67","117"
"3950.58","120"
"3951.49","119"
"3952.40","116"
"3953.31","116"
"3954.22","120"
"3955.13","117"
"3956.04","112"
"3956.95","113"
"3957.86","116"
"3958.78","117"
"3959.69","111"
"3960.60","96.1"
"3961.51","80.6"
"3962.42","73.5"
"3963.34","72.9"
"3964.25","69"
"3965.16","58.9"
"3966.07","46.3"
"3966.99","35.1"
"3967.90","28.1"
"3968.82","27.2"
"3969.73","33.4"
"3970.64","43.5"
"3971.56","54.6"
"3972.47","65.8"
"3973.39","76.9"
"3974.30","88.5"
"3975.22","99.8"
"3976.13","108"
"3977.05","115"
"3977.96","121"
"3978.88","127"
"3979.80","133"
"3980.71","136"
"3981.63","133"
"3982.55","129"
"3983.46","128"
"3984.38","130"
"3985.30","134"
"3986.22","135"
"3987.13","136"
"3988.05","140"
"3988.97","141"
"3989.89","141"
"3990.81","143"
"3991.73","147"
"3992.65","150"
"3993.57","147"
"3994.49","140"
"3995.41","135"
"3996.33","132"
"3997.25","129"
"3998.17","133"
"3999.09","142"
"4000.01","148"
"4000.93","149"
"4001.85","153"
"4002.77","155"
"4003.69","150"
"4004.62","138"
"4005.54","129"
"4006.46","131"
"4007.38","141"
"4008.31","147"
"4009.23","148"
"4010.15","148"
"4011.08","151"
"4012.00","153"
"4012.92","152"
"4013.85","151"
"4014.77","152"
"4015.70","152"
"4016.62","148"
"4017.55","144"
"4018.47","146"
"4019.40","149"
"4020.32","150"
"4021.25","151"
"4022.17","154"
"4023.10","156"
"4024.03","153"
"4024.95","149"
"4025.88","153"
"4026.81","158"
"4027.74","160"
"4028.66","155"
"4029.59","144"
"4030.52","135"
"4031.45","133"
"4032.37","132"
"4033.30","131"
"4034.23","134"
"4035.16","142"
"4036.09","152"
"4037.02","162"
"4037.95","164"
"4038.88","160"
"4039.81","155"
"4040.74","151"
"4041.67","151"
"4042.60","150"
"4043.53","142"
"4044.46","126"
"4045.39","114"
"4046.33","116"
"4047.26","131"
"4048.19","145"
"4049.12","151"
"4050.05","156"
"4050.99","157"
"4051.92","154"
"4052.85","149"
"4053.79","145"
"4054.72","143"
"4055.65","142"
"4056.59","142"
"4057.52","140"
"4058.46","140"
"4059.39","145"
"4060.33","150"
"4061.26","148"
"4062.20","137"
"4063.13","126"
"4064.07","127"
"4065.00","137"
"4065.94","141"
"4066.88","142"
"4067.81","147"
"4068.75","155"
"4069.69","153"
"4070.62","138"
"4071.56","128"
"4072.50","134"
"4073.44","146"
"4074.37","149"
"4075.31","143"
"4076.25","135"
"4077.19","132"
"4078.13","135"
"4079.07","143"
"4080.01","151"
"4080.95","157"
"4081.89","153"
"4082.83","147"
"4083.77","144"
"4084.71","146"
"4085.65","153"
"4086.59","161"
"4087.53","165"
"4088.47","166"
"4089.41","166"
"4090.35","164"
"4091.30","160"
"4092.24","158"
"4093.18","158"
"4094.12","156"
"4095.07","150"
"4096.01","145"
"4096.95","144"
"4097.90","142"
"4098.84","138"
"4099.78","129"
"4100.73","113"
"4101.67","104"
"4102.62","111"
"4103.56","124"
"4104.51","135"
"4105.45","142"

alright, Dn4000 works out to 1.62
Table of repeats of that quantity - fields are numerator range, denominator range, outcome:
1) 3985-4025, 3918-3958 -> 1.76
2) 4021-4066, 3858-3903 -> 1.51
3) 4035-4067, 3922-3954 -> 1.91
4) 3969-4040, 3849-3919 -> 1.34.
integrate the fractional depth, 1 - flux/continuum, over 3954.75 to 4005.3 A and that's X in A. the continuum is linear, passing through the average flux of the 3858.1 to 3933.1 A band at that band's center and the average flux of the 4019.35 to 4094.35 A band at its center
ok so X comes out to 5.7 A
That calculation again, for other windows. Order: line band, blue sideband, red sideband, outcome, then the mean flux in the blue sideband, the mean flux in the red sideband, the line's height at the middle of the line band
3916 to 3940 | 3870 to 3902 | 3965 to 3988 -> 6.67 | 103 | 94.3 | 98.9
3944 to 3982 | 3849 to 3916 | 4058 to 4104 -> 8.68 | 107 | 144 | 122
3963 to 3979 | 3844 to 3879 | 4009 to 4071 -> 7.56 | 108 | 146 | 131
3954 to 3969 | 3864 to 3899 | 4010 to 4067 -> 5.12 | 105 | 146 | 125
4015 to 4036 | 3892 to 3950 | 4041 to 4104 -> -3.16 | 93.7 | 143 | 128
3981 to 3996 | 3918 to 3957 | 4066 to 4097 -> -4.26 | 84.6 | 149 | 107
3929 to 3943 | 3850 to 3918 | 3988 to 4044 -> 8.04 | 107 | 146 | 123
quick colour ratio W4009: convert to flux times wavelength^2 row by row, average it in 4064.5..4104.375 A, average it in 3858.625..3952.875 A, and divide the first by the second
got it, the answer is 1.6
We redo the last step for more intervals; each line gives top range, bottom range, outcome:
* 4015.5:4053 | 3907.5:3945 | 1.81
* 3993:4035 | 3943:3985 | 1.55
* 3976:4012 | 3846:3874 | 1.37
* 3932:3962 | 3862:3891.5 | 0.90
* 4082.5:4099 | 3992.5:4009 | 1.14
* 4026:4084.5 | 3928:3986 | 1.76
